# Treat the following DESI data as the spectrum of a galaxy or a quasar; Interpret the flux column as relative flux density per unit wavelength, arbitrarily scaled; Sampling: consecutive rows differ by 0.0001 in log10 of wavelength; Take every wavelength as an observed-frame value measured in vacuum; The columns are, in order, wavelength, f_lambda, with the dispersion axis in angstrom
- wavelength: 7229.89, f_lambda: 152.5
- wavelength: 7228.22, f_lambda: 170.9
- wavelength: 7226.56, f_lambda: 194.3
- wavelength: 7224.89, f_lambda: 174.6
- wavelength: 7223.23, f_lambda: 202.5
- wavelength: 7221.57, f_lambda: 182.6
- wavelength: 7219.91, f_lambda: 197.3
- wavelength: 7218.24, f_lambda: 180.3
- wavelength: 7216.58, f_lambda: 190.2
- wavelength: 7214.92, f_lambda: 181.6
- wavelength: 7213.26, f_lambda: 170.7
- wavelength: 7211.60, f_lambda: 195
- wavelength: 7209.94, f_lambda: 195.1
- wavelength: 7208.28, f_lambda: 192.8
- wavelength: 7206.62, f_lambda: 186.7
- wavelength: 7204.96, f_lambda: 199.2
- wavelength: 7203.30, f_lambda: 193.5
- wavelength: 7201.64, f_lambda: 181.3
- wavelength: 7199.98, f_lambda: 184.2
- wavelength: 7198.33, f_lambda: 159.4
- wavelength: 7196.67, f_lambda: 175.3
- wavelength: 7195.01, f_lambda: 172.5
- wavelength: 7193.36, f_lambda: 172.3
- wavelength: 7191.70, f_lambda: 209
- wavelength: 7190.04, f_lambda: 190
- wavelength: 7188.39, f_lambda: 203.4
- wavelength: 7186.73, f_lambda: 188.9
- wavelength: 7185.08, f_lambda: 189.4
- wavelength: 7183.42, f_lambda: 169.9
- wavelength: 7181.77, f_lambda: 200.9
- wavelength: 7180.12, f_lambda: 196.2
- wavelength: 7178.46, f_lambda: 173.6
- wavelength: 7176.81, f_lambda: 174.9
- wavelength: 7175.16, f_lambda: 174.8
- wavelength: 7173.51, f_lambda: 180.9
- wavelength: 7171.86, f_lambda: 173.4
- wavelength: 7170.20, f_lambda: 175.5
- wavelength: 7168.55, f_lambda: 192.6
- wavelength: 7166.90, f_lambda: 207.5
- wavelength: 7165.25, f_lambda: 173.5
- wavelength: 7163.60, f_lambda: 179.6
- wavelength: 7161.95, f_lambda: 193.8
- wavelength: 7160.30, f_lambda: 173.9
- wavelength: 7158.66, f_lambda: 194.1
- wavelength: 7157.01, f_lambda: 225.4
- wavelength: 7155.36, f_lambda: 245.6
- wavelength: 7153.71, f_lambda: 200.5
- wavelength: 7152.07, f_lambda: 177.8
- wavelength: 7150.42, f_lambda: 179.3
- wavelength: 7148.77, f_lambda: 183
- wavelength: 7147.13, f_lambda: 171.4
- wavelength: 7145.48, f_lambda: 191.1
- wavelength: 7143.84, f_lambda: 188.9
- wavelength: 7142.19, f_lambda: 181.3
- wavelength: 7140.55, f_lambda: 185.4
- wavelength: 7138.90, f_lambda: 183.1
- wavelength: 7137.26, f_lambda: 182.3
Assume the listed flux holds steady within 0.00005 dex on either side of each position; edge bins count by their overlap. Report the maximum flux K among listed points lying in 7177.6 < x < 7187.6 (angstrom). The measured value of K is 200.9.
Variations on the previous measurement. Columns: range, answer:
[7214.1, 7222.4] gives 197.3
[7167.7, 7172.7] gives 192.6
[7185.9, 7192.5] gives 209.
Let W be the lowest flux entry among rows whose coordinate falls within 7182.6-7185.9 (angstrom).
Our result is 169.9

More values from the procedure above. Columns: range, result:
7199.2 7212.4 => 181.3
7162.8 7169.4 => 173.5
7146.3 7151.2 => 171.4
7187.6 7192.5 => 190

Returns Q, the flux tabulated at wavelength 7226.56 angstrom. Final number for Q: 194.3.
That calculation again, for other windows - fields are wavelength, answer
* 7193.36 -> 172.3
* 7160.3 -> 173.9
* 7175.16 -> 174.8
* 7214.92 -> 181.6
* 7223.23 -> 202.5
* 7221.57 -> 182.6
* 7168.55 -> 192.6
